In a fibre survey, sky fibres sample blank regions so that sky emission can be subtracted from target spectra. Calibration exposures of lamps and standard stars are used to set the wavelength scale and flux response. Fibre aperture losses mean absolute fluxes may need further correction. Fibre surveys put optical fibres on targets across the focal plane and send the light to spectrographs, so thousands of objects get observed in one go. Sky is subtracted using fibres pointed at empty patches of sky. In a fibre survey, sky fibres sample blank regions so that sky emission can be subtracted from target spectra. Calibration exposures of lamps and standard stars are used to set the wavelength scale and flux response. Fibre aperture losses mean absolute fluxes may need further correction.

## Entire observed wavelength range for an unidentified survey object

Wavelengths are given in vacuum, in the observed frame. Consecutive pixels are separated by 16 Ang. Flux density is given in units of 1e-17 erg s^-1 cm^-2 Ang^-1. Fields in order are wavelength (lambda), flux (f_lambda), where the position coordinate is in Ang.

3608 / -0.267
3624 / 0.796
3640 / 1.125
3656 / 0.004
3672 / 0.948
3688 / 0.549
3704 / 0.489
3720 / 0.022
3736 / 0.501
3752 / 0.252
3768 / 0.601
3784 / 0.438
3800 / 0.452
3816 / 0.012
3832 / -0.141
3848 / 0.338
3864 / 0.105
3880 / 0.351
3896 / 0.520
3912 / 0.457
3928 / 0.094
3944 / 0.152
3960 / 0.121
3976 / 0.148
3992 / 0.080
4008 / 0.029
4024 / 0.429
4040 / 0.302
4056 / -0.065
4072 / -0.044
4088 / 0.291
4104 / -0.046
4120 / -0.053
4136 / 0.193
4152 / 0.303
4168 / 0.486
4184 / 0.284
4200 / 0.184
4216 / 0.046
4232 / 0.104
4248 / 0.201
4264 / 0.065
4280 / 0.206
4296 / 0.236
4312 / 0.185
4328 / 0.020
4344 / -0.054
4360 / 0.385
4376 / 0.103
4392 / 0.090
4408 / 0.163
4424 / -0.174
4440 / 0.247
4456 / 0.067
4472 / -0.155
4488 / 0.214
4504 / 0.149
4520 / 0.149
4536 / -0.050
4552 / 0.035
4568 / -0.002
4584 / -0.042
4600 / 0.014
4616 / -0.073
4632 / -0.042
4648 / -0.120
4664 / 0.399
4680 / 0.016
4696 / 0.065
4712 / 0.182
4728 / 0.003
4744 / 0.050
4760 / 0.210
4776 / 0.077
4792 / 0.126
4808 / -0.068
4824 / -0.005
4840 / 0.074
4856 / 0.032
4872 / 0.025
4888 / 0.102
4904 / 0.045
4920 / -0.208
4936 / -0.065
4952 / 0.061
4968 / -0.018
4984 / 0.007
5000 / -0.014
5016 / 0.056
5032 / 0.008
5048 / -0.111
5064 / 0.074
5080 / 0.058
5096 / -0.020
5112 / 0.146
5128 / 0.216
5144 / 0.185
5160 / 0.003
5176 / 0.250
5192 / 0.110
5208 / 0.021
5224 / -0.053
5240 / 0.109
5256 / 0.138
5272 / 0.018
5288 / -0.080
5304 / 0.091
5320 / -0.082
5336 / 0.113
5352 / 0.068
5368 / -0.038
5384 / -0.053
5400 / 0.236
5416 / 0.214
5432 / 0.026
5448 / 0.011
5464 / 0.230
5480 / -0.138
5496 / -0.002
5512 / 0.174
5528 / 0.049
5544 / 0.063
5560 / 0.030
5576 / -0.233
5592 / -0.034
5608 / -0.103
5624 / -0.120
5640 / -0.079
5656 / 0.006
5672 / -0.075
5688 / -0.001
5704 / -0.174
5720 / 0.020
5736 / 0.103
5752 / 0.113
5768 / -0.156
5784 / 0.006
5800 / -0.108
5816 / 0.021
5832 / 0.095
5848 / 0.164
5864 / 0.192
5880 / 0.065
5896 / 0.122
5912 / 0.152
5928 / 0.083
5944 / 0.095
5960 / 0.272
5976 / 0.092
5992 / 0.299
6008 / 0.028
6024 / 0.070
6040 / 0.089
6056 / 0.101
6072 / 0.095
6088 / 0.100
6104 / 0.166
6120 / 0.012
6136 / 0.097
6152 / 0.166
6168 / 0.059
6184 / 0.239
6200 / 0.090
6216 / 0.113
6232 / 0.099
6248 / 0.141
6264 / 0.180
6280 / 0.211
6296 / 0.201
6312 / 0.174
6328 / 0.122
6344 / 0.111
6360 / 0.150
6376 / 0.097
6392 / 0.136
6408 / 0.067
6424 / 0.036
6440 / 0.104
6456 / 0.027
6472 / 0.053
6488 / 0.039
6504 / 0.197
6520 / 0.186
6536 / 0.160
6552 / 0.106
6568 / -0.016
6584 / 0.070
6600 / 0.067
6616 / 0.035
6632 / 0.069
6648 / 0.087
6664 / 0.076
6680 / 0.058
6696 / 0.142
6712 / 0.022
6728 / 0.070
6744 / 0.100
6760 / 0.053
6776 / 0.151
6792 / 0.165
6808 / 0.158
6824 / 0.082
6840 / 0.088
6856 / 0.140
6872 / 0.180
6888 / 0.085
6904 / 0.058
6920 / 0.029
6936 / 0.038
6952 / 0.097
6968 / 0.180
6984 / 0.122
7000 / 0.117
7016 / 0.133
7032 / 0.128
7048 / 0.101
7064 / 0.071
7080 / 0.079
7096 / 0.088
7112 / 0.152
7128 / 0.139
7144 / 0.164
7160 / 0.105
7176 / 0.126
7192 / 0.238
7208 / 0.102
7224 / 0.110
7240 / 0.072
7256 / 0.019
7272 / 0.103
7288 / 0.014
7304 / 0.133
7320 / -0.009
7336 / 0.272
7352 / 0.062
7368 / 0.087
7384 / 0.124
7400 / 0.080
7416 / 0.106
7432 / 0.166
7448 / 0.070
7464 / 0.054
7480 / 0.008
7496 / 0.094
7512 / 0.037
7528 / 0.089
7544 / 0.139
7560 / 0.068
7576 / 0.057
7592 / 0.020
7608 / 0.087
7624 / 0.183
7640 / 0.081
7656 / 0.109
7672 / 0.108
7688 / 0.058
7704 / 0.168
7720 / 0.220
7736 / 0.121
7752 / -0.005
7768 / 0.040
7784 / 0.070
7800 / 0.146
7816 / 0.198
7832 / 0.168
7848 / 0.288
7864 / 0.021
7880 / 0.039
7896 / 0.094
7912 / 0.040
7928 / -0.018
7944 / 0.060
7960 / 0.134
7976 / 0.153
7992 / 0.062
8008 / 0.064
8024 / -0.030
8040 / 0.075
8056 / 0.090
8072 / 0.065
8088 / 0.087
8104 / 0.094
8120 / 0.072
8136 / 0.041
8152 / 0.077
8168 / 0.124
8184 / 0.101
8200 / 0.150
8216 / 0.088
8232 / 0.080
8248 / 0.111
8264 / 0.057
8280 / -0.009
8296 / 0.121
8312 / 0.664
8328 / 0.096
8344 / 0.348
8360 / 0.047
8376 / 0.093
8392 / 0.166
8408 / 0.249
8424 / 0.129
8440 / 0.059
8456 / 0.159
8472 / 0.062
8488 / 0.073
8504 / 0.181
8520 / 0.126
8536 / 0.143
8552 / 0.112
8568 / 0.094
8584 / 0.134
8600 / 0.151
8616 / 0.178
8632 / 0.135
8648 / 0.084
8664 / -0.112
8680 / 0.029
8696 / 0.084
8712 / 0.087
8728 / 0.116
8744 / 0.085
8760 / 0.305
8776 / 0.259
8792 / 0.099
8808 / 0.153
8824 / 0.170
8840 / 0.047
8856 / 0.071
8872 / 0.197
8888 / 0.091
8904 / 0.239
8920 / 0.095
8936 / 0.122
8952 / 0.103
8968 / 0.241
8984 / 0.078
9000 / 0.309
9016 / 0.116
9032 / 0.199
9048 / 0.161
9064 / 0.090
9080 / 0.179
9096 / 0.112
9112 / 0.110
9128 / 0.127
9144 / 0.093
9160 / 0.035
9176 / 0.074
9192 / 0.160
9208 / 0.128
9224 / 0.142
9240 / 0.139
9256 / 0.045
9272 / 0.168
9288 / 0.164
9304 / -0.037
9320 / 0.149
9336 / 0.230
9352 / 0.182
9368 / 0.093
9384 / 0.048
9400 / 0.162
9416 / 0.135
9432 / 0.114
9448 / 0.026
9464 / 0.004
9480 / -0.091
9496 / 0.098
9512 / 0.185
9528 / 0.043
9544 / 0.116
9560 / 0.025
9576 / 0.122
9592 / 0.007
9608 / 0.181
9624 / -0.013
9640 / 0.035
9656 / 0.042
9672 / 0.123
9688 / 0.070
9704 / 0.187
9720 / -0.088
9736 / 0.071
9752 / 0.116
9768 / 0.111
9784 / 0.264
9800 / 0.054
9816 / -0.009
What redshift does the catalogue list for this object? 1.229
